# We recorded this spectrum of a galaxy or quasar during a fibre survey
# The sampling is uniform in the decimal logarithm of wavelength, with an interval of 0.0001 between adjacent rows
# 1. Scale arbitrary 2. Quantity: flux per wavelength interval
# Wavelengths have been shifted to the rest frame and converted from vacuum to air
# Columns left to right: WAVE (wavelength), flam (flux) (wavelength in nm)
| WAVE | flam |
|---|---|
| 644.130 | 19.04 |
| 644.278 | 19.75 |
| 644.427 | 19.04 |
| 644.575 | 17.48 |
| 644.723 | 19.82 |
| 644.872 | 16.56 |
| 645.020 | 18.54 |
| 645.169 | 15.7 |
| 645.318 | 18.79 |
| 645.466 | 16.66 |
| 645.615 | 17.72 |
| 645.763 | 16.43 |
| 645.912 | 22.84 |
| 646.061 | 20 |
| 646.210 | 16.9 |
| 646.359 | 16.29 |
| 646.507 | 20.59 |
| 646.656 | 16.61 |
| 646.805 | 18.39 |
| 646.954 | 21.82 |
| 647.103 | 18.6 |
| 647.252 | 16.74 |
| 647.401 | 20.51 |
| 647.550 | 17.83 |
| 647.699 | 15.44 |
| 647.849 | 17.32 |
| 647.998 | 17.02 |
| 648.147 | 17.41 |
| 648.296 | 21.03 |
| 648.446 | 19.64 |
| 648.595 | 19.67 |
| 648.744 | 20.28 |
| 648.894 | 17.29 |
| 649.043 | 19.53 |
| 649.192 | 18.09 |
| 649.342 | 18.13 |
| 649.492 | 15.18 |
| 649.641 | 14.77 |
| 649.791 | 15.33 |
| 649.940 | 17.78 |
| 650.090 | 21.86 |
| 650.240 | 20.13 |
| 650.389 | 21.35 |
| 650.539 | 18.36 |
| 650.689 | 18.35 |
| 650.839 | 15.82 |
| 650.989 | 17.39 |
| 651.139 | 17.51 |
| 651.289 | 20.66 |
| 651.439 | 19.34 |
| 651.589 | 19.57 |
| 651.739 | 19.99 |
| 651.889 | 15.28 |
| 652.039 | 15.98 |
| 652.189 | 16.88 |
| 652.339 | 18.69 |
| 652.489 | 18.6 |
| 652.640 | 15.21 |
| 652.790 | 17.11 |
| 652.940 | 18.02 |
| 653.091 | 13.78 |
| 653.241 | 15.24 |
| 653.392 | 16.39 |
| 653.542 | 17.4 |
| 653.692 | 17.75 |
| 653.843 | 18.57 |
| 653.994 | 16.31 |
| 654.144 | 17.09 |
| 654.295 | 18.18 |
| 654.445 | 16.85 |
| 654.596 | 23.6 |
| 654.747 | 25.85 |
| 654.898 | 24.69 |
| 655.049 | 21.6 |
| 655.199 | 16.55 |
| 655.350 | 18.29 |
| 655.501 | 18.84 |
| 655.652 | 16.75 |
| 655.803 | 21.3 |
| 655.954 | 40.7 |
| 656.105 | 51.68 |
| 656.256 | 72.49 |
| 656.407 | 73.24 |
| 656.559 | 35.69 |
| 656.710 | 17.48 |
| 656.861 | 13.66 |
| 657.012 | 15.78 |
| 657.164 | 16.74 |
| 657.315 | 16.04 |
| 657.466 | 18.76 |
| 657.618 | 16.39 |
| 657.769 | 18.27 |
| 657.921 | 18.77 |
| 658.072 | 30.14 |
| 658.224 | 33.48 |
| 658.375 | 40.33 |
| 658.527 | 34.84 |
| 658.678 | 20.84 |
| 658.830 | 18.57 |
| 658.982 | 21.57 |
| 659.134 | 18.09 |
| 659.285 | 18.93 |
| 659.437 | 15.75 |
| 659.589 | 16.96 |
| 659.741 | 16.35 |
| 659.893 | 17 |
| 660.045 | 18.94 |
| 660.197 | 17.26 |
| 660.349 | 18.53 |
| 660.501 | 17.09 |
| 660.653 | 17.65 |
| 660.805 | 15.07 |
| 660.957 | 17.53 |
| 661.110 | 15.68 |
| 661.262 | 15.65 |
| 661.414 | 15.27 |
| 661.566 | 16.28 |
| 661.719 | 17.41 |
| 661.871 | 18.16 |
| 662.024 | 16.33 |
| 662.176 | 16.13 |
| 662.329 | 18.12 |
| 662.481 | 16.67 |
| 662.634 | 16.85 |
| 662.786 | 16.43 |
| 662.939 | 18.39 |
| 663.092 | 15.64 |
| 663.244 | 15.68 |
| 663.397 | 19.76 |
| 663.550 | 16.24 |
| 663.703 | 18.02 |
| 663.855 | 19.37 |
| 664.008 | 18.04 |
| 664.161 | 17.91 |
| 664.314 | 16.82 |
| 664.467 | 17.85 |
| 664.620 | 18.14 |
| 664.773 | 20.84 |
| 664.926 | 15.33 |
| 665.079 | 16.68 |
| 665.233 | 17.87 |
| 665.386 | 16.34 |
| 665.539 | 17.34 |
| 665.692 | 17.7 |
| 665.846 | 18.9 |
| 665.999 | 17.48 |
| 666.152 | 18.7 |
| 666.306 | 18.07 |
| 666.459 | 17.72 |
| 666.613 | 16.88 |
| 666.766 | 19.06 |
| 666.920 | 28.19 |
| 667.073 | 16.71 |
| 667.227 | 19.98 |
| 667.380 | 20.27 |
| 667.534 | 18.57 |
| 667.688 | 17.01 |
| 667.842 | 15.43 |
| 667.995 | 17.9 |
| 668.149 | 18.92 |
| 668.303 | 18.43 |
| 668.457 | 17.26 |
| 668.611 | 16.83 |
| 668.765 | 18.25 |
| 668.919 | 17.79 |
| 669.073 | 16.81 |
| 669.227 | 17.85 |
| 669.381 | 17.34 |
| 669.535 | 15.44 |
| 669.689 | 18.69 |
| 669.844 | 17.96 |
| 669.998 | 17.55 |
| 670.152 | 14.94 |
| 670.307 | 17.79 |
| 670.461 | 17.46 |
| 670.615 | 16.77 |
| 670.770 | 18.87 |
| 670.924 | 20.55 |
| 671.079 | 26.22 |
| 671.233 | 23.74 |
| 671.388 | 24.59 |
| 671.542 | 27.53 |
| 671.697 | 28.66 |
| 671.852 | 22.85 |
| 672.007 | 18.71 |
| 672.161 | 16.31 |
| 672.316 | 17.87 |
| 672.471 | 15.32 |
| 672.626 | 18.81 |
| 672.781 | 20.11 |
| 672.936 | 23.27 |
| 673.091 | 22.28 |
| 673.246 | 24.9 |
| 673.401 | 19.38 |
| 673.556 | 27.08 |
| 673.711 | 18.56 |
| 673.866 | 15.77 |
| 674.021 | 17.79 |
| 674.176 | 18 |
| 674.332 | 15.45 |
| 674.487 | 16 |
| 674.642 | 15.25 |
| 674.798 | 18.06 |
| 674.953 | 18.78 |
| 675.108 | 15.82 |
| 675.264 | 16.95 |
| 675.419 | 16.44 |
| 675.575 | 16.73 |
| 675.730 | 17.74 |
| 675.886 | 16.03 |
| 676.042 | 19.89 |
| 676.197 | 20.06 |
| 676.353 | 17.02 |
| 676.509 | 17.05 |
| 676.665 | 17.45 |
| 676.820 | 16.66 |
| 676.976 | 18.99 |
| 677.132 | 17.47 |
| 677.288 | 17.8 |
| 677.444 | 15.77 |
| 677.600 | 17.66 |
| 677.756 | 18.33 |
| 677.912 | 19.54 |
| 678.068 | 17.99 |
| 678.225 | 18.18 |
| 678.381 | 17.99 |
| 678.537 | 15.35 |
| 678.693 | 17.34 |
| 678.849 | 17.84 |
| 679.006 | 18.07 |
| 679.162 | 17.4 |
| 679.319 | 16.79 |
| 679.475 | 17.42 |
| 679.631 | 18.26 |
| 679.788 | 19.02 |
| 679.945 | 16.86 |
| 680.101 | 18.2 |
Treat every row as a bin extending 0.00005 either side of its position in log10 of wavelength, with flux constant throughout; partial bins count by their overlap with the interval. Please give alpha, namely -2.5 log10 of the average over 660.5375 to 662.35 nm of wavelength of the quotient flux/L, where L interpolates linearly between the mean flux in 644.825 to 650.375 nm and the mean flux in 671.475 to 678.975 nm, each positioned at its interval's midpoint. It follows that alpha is 0.12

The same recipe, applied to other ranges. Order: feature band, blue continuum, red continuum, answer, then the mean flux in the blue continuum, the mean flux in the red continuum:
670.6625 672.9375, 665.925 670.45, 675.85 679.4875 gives -0.19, 18.1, 17.7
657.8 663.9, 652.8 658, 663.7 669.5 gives 0.10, 23.4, 18.1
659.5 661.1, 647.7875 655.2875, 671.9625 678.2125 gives 0.07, 18.3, 18.2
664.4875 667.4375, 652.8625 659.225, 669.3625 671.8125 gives 0.17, 24.2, 20.4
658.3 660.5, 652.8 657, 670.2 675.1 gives 0.14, 24.9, 20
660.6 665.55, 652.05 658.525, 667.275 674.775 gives 0.24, 23.6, 19.1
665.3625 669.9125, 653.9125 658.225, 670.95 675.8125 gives 0.20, 25.6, 19.8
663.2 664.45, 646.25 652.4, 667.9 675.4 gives 0.06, 18.2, 19.1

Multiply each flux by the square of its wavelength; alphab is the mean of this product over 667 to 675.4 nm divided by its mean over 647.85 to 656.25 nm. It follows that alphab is 1.0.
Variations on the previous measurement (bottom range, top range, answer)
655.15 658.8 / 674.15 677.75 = 0.65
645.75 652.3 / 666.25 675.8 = 1.11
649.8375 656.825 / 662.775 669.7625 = 0.83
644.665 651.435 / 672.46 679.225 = 1.08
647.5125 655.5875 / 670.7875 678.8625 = 1.12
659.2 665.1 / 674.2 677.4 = 1.05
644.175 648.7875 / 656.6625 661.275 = 1.11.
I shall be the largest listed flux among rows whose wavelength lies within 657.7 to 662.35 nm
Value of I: 40.33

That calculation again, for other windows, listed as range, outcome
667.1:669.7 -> 20.27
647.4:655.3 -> 25.85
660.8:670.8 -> 28.19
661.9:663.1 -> 18.39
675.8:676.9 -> 20.06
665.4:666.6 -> 18.9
